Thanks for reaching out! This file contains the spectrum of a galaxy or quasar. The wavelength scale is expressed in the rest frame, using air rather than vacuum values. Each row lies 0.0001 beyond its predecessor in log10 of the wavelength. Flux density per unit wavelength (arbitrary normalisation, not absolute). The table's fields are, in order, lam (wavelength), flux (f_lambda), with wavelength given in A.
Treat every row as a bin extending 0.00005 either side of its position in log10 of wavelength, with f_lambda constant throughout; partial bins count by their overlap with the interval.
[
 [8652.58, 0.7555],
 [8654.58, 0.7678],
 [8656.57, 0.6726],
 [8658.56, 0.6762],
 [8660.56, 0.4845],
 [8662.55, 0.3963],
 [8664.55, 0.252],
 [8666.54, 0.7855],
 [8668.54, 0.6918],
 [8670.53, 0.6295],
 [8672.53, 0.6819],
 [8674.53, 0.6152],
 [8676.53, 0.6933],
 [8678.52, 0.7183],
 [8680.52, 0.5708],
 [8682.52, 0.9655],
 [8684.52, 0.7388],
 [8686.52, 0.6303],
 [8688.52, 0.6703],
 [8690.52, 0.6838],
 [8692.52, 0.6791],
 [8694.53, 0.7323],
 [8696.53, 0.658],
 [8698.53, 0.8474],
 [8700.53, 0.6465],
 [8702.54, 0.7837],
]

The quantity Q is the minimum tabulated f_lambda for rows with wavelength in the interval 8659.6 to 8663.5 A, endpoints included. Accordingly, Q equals 0.3963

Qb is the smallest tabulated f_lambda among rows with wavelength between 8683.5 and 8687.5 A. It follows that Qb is 0.6303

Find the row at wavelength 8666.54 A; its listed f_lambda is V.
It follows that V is 0.7855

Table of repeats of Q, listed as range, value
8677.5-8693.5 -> 0.5708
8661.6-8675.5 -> 0.252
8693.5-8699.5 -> 0.658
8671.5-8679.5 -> 0.6152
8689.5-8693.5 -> 0.6791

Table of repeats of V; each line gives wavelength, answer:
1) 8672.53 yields 0.6819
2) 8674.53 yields 0.6152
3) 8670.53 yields 0.6295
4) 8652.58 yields 0.7555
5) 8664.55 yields 0.252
